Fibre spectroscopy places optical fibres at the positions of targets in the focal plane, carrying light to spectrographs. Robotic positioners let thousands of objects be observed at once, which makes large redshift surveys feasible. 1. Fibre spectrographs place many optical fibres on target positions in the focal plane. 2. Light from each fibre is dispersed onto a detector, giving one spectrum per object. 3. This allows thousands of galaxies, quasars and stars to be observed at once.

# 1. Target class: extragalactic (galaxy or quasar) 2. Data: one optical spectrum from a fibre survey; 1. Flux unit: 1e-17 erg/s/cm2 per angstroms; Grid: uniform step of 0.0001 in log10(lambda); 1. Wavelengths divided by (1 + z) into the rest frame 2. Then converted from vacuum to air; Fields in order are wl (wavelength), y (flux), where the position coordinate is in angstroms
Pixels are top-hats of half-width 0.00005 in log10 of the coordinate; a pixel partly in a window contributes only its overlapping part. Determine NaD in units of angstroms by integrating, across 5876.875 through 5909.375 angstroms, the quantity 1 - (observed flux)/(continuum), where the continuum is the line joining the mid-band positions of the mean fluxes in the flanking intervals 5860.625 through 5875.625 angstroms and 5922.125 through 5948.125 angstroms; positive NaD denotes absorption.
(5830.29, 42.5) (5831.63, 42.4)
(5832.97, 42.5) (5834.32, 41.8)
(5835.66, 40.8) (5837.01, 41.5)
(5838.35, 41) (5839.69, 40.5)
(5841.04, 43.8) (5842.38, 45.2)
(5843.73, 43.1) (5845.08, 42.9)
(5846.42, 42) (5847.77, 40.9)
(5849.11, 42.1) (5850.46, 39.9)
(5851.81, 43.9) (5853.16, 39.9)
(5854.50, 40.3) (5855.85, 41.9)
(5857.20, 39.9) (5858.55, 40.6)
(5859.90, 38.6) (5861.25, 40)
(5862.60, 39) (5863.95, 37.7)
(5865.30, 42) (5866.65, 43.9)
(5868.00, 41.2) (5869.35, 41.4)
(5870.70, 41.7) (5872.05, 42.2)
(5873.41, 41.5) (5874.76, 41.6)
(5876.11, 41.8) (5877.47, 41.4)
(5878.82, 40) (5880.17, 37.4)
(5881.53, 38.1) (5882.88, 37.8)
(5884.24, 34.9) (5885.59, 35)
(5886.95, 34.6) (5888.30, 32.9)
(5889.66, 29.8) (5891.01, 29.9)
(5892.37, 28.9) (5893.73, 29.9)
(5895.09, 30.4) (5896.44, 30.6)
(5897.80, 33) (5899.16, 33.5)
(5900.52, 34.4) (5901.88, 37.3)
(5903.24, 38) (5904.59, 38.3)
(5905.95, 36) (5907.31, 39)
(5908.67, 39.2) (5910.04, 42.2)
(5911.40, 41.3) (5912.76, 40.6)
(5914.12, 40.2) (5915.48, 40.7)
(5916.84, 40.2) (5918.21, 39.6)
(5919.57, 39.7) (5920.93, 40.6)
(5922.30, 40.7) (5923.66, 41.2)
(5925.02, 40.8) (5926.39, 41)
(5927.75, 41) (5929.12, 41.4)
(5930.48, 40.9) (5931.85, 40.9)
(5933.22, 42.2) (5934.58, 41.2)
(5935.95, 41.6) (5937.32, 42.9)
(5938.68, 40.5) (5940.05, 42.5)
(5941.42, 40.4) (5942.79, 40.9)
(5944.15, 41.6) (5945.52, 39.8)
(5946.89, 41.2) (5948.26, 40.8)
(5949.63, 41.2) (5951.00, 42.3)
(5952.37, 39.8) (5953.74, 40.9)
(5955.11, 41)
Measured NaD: 4.9 angstroms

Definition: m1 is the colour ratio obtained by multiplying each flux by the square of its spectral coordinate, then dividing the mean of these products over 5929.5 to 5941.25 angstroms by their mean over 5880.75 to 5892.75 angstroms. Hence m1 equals 1.25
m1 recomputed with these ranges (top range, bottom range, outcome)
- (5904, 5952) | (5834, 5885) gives 1.02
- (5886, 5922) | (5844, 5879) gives 0.89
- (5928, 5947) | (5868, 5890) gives 1.09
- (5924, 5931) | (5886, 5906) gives 1.25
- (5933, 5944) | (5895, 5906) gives 1.21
